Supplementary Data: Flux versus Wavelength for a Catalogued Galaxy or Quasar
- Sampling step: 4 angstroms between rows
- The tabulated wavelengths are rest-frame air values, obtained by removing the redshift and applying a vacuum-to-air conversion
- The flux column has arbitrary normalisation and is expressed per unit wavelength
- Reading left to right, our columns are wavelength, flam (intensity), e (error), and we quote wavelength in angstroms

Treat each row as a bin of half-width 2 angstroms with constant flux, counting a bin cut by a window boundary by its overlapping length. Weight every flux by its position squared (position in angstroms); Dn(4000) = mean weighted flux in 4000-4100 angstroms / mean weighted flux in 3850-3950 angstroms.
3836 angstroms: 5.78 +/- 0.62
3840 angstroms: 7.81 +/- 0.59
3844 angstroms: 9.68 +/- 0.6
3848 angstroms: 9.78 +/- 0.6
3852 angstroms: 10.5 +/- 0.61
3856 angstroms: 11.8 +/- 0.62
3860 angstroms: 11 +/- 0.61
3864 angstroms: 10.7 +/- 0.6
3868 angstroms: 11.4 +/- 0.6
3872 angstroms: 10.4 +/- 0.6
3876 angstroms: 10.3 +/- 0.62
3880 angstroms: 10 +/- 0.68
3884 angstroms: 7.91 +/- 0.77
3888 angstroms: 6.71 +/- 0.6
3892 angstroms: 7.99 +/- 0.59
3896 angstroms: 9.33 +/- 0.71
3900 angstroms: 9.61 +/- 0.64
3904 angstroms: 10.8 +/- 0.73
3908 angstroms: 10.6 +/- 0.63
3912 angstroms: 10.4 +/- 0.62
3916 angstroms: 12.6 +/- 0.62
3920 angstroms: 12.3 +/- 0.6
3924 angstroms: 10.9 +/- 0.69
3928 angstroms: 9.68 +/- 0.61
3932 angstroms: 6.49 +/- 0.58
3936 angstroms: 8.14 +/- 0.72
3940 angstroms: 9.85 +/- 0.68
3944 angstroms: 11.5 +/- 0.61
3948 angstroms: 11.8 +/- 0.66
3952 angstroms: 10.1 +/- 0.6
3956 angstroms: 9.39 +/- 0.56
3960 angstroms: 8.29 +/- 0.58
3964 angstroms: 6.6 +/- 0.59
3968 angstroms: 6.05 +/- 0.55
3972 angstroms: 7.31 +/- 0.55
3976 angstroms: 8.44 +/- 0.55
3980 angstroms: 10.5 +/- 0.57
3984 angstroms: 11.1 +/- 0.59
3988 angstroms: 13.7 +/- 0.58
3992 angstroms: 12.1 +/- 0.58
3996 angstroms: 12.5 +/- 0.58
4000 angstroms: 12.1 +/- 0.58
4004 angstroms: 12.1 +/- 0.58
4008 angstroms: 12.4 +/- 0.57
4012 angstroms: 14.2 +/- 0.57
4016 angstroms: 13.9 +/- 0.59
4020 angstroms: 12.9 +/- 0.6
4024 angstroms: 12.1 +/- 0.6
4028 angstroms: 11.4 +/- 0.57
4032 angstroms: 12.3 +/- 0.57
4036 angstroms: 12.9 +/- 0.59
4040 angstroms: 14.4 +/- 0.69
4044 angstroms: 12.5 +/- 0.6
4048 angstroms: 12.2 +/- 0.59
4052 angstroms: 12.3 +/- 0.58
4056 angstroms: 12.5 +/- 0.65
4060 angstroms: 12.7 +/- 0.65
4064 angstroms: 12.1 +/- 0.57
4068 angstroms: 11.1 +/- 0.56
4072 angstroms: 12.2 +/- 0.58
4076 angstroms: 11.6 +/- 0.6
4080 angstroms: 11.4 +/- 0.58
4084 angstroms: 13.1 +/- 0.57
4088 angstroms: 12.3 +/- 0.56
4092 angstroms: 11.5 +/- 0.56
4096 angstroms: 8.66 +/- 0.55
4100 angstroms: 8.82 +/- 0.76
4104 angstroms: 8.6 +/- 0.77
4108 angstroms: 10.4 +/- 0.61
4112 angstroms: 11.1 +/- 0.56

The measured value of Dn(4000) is 1.3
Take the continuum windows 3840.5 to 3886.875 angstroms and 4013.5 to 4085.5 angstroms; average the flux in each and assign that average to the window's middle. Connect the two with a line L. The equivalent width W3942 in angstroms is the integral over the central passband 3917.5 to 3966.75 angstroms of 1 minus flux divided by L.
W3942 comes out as 6.84 angstroms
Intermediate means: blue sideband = 10.2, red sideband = 12.4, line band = 9.56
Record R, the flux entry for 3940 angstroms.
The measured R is 9.85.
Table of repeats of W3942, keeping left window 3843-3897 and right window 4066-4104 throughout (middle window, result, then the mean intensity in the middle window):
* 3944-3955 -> -0.67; 10.9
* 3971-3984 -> 1.52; 9.22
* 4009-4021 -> -3.35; 13.6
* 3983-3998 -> -2.74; 12.4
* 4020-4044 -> -4.20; 12.6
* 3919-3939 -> 1.54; 9.38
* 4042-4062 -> -2.90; 12.4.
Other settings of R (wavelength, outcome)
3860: 11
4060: 12.7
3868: 11.4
